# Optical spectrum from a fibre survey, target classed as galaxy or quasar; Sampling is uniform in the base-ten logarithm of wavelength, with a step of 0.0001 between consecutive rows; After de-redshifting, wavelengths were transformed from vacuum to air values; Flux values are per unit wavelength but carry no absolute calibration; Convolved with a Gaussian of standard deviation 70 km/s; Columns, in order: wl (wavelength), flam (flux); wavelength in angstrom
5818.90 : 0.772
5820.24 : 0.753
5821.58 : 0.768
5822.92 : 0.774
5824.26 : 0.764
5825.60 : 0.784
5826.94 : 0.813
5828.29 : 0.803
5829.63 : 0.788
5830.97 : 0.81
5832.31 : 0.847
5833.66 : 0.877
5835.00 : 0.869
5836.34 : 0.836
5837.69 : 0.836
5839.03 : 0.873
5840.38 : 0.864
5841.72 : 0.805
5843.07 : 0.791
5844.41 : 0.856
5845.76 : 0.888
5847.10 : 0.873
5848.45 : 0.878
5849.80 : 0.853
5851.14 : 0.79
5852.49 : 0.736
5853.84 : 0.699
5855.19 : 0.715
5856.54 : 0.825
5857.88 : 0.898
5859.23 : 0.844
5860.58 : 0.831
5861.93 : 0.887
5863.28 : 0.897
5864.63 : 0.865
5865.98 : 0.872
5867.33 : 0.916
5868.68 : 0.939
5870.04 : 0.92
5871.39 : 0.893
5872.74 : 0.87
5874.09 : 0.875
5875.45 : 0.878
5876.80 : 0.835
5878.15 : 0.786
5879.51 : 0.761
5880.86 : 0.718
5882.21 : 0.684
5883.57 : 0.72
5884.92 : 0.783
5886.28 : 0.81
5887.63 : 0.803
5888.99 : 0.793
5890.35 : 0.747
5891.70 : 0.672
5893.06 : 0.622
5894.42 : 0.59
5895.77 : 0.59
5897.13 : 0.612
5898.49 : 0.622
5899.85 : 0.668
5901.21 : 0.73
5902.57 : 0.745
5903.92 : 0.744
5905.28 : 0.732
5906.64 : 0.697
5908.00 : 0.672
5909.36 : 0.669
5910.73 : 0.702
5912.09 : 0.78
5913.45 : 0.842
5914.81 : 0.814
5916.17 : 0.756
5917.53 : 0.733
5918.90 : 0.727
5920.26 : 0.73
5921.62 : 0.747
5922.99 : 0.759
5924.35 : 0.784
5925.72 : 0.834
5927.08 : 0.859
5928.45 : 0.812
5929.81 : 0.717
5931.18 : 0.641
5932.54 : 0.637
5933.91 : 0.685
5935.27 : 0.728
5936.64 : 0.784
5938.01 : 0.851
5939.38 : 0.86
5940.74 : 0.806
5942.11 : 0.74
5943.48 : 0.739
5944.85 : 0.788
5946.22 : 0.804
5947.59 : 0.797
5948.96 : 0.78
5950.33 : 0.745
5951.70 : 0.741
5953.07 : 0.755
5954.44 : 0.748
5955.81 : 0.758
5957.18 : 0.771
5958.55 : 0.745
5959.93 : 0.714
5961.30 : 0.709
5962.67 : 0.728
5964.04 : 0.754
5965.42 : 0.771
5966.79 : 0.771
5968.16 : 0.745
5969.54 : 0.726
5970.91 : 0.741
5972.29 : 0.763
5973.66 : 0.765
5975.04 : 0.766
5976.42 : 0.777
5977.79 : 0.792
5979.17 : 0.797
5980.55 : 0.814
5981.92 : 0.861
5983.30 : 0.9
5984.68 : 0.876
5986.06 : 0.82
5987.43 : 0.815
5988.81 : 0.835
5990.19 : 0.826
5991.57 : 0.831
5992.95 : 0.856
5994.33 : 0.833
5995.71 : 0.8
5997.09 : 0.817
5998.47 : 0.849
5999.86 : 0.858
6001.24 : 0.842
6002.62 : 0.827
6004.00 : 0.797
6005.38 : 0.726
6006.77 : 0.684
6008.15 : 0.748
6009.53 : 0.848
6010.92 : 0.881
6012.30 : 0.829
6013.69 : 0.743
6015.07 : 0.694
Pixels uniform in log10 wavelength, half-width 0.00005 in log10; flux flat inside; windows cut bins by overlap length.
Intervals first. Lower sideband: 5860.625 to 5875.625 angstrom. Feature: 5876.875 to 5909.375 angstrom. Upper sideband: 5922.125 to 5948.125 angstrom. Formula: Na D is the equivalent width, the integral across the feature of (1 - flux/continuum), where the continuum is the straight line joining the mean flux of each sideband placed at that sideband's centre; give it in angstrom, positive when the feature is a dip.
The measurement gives 5.2 angstrom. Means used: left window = 0.889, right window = 0.769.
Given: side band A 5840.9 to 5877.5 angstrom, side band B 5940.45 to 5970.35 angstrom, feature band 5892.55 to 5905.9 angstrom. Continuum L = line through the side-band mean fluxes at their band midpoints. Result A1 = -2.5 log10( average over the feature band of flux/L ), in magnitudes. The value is 0.21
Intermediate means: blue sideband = 0.849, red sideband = 0.755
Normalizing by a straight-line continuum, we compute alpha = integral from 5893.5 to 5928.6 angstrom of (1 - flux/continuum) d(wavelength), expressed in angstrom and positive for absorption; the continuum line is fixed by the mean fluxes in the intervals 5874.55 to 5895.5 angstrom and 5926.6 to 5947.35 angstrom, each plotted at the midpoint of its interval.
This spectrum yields 1.3 angstrom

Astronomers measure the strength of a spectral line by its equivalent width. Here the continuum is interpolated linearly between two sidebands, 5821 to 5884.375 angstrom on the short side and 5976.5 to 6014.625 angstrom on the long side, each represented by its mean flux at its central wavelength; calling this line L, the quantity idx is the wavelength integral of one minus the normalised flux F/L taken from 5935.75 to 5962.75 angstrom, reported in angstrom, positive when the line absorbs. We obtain 1.7 angstrom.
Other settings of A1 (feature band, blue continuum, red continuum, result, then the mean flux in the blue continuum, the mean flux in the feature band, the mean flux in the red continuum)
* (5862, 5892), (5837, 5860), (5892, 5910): -0.11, 0.825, 0.823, 0.669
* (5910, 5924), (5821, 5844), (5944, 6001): 0.06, 0.819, 0.759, 0.789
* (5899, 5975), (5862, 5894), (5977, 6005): 0.10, 0.811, 0.752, 0.831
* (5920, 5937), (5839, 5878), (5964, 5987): 0.09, 0.849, 0.747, 0.792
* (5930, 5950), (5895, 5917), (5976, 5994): 0.01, 0.711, 0.759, 0.832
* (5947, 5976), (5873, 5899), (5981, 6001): 0.08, 0.734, 0.752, 0.841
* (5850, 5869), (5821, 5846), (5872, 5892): -0.04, 0.823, 0.836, 0.785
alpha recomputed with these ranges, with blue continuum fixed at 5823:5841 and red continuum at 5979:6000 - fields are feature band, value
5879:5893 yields 1.5 angstrom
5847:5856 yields 0.4 angstrom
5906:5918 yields 1.3 angstrom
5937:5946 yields 0.4 angstrom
